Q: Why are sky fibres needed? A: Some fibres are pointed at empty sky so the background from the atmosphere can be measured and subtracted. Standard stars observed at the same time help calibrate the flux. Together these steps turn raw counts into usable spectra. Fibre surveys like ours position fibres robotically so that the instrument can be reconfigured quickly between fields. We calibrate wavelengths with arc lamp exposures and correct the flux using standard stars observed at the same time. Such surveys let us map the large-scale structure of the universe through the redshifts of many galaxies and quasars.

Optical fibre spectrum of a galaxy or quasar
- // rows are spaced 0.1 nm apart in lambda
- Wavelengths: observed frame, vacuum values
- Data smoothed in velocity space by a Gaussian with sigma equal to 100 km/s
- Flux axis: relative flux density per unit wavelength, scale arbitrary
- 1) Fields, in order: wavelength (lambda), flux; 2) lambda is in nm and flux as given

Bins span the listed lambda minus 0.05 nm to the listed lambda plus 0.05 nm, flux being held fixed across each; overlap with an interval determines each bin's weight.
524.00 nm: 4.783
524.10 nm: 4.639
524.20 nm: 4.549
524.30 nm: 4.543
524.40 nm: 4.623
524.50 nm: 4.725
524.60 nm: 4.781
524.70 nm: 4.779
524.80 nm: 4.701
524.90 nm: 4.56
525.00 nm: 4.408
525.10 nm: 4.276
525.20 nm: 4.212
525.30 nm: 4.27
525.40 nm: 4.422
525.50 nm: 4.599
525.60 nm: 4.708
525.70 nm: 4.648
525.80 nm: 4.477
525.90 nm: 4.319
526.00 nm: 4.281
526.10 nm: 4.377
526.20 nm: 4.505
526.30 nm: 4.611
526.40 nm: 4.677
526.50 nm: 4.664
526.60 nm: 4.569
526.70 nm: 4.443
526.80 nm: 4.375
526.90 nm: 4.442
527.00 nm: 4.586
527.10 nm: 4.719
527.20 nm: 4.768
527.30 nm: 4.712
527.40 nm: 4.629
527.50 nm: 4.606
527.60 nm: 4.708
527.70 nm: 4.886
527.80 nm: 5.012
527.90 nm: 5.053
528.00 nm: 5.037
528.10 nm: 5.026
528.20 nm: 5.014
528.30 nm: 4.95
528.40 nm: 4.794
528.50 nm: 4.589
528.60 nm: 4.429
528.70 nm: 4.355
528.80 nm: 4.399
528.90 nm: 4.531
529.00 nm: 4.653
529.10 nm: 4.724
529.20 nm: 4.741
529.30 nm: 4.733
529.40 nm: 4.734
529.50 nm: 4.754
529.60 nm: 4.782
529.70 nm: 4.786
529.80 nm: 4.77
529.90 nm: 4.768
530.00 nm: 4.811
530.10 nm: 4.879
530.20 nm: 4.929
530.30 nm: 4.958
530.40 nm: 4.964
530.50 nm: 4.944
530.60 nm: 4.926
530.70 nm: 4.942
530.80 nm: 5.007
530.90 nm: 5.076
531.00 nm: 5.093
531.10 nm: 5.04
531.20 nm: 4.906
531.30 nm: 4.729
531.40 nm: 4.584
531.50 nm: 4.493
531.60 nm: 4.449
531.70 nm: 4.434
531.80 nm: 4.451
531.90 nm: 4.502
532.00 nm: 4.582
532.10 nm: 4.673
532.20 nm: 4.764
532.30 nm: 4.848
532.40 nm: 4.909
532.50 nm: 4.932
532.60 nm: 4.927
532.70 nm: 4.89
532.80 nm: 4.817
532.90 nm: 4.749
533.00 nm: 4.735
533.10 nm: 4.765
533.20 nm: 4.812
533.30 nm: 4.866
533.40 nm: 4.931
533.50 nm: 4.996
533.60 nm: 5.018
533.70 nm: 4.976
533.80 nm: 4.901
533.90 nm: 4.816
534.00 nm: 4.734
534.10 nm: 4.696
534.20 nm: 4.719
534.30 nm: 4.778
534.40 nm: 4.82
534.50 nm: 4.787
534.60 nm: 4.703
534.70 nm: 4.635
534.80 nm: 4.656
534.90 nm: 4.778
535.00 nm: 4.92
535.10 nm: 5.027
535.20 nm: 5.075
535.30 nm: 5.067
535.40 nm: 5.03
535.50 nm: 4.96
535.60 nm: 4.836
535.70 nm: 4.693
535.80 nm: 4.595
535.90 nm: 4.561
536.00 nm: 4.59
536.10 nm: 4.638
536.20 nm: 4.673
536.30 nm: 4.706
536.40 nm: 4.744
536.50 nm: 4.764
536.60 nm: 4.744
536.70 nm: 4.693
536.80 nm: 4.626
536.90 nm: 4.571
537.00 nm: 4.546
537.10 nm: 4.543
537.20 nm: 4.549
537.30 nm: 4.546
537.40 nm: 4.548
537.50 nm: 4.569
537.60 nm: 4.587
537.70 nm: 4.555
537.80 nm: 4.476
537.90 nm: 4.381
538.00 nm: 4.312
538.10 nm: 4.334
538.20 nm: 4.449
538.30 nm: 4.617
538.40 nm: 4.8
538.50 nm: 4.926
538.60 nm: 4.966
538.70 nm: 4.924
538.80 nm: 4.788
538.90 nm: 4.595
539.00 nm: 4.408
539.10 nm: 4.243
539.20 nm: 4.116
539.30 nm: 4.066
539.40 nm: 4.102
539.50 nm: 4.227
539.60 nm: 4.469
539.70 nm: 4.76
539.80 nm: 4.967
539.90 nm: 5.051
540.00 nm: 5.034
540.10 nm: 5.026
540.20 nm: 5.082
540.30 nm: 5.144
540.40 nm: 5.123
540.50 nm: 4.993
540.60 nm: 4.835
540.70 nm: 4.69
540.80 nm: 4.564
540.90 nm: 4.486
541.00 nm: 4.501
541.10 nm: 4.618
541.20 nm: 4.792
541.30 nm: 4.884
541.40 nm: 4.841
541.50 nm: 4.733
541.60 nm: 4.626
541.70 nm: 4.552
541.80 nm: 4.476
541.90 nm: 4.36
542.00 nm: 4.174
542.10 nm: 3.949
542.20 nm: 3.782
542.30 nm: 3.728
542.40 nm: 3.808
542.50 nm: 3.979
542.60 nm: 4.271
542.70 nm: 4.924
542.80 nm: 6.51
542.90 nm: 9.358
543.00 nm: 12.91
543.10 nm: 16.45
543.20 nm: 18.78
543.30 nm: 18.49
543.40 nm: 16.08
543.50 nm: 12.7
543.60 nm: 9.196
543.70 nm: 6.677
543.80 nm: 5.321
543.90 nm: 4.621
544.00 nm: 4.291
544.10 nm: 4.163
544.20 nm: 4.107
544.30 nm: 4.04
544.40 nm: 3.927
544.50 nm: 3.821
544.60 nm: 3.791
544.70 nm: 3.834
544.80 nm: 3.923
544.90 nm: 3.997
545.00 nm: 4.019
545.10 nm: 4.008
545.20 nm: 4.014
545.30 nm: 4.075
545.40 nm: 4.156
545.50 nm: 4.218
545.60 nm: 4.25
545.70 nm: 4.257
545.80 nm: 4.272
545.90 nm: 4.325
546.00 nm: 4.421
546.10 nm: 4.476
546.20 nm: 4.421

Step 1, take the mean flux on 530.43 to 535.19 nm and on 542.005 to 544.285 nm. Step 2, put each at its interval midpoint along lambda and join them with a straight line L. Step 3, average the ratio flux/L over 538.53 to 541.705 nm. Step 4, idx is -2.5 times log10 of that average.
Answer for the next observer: 0.437 mag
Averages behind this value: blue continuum 4.81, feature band 4.7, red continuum 7.96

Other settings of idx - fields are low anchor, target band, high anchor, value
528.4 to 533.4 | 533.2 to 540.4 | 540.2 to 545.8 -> 0.12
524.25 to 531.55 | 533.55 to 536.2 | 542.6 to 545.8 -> 0.17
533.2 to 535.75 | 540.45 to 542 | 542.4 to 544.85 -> 0.43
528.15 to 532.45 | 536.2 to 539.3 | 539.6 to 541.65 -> 0.05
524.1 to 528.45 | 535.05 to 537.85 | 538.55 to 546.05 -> 0.11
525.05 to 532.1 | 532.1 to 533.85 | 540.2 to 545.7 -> 0.04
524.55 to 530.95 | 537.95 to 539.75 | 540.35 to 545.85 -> 0.22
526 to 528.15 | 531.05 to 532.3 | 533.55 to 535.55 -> 0.03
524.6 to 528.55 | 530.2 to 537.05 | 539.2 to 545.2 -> 0.08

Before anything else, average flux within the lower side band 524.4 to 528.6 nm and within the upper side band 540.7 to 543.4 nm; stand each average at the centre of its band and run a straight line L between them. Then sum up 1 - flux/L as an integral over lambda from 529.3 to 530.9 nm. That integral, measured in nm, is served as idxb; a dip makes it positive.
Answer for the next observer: 0.08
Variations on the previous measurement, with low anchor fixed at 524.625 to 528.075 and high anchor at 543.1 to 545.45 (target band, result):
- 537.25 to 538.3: 0.267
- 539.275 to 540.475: 0.287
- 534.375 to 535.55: 0.164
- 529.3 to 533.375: 0.320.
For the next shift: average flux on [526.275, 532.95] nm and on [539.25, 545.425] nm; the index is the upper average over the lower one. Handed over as 1.21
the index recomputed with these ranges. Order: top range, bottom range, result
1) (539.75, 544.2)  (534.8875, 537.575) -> 1.36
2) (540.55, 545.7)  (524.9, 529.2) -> 1.29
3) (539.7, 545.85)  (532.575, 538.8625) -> 1.22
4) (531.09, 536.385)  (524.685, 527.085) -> 1.06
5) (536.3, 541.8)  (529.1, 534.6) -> 0.97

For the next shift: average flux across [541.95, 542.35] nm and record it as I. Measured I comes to 3.91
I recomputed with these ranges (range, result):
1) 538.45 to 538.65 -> 4.95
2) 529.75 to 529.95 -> 4.77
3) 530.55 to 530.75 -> 4.93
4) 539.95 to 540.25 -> 5.05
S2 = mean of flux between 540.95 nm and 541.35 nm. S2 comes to 4.7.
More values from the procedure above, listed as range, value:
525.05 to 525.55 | 4.36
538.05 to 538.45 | 4.55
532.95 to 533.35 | 4.79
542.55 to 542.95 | 6.27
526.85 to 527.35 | 4.65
